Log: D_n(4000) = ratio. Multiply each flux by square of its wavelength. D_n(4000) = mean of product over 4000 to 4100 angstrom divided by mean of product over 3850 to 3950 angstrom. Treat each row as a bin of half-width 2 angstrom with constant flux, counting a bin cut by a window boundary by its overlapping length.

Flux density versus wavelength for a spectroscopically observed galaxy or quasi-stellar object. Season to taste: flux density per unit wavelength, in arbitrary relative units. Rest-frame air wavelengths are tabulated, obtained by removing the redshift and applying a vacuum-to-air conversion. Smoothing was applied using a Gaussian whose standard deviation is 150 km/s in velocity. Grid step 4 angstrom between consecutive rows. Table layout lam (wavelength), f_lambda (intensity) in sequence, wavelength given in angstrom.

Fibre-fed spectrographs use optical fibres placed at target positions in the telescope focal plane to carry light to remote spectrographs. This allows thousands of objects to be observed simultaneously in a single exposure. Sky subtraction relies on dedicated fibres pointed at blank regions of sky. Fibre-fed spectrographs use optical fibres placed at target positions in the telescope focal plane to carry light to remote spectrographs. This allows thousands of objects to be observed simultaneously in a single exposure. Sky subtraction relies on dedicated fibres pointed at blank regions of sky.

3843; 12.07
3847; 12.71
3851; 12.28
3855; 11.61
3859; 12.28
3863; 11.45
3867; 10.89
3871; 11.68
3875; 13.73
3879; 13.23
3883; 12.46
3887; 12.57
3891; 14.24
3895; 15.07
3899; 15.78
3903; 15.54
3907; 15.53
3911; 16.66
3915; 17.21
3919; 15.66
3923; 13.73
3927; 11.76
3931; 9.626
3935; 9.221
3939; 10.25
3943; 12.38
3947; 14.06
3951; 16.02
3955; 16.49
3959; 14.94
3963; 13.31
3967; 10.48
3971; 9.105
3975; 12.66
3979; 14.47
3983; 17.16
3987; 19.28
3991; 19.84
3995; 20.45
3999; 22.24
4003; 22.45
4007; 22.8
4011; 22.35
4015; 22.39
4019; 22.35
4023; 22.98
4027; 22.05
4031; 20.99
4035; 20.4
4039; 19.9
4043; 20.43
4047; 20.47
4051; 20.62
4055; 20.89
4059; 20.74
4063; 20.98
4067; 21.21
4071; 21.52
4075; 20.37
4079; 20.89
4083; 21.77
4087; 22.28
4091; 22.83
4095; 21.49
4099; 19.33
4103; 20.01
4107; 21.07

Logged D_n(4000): 1.75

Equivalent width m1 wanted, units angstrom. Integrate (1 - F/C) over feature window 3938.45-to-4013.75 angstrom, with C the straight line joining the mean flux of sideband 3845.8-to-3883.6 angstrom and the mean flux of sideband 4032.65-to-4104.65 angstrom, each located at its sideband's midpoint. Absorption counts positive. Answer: 2.50 angstrom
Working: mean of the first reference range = 12.2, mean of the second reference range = 20.9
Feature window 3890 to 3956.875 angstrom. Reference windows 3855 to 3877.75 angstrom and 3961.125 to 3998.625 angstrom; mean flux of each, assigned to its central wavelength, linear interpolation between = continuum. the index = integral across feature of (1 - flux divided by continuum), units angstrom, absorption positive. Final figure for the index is -1.7 angstrom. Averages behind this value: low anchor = 12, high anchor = 15.5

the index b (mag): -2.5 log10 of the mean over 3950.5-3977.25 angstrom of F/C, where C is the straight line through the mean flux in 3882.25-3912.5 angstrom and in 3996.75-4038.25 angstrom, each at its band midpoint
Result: 0.38 mag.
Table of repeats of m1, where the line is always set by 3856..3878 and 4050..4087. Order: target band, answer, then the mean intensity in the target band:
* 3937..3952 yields 2.5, 13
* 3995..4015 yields -4.4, 22.3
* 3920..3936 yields 3.5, 11.5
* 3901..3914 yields -2.0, 16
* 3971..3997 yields 1.0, 16.7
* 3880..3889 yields 0.2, 12.6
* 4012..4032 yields -3.4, 22.2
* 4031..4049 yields -0.5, 20.4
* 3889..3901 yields -1.6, 15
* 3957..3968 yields 2.1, 13.1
